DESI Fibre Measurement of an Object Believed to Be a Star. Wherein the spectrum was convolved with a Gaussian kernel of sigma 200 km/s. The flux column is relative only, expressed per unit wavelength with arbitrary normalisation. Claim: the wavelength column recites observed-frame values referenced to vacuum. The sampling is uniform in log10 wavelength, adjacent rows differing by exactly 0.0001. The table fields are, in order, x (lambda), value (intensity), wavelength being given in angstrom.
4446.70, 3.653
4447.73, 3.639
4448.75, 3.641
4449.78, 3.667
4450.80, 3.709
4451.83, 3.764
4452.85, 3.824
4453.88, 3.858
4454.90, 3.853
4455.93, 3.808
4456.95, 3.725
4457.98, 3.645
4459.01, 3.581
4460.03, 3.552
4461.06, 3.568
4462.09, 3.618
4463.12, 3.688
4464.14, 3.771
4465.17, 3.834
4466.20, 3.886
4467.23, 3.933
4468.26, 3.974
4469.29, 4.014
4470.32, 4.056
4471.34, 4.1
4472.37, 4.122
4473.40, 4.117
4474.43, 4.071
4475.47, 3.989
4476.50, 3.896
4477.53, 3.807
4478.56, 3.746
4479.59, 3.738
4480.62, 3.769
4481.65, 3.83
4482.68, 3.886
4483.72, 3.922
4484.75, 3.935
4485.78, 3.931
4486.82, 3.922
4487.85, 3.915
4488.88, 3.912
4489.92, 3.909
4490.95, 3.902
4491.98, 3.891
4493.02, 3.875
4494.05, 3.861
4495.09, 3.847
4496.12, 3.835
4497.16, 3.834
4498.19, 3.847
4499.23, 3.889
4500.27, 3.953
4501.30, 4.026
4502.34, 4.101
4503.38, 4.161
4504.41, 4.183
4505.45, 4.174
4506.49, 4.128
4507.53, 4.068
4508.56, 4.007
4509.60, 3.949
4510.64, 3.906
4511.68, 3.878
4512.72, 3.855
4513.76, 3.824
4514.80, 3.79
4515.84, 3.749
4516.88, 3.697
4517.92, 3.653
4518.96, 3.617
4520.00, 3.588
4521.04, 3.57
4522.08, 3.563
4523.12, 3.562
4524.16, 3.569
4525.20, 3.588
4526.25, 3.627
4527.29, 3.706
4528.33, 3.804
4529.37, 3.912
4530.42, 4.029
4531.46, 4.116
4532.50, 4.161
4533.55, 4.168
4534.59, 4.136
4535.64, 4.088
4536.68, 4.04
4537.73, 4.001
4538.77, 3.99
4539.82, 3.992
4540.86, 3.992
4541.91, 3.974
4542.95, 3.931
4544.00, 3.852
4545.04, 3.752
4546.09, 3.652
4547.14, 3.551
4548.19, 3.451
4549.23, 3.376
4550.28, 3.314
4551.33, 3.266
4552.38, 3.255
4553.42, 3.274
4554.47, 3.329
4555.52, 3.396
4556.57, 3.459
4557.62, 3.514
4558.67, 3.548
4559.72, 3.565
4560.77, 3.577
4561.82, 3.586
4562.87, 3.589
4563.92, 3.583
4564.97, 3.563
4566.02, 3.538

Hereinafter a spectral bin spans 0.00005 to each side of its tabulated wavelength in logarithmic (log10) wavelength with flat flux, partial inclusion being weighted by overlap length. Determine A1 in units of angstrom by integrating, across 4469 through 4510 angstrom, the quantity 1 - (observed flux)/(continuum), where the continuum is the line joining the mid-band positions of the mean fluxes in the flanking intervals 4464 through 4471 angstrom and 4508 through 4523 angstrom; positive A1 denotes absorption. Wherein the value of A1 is -1.05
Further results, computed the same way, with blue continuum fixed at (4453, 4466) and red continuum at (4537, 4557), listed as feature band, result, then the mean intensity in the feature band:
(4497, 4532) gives -1.8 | 3.85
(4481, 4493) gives -0.7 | 3.9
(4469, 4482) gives -0.9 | 3.94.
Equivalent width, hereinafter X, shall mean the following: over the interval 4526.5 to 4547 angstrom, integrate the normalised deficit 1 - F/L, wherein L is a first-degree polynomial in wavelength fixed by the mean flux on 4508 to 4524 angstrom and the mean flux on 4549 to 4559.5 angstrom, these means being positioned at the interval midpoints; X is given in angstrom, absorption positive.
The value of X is -2.3 angstrom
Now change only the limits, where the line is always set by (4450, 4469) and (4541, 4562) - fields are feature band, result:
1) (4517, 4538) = -1.3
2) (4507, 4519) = -0.7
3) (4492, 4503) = -0.7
